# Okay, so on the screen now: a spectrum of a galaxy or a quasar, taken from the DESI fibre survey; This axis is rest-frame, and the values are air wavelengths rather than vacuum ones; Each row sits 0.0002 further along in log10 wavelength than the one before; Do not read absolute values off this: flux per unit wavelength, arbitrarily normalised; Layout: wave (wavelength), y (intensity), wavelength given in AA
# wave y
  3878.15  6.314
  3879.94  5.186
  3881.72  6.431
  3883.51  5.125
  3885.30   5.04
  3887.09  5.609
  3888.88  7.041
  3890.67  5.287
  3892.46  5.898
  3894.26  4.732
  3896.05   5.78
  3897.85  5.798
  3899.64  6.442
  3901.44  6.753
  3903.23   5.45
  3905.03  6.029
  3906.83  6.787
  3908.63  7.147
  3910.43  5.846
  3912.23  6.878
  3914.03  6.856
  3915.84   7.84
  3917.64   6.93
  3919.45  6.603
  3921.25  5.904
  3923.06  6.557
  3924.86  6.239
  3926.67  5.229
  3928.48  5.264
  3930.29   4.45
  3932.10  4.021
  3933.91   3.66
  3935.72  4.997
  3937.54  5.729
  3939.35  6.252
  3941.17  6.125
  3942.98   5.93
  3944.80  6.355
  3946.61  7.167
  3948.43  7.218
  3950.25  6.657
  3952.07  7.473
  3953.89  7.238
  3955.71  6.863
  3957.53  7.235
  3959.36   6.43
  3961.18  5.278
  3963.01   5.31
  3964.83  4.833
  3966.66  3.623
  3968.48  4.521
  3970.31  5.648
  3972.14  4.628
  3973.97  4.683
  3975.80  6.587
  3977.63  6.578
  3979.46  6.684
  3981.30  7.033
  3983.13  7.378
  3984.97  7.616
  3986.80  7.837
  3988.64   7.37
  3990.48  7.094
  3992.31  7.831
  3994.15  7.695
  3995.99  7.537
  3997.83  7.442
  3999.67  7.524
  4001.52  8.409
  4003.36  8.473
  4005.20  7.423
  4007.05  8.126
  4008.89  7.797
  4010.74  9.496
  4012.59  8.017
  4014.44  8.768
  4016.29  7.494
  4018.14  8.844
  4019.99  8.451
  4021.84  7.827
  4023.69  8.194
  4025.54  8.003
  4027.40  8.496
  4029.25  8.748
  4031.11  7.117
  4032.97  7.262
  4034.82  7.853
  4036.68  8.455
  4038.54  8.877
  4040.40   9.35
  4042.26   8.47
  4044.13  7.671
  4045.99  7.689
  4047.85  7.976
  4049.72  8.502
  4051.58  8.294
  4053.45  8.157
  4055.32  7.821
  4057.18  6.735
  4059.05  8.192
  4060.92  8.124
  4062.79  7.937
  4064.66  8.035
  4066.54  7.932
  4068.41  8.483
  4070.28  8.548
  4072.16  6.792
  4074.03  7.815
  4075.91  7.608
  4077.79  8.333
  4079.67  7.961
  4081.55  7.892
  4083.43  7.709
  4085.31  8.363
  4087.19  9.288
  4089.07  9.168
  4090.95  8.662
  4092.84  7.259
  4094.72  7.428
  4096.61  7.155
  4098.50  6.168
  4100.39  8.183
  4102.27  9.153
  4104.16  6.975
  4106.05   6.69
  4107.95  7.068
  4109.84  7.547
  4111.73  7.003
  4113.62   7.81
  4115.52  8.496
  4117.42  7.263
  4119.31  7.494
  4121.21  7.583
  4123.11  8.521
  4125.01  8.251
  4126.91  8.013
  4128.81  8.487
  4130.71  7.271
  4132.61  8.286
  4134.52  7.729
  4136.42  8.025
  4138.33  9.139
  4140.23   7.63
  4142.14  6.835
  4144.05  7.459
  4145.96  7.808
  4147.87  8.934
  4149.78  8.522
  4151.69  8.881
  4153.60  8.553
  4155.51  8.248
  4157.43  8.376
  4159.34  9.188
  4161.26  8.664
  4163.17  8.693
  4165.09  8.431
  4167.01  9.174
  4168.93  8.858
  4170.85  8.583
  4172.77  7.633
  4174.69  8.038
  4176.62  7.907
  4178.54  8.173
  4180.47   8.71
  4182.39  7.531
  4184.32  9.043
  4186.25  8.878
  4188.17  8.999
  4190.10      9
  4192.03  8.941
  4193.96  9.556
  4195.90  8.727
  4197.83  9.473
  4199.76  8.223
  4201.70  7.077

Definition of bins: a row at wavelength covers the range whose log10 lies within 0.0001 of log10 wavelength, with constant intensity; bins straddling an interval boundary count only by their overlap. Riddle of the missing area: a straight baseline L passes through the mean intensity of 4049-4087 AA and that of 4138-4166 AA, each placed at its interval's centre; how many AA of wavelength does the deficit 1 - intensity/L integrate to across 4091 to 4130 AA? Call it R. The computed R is 2.5 AA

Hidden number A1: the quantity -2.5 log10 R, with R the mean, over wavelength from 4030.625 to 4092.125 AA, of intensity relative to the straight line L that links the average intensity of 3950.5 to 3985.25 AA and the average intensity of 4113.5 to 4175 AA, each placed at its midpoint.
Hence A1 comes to -0.13 mag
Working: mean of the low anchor 6.07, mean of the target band 8.1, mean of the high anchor 8.22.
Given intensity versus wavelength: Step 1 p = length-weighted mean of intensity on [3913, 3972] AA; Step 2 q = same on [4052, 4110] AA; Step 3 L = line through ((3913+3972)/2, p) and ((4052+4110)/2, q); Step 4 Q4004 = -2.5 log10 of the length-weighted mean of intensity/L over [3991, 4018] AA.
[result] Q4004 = -0.179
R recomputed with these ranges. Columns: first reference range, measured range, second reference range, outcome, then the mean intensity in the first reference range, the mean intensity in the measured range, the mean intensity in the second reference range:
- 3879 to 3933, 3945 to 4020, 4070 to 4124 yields -3.4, 5.97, 7.01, 7.78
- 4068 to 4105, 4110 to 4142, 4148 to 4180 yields 1.3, 7.94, 7.9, 8.51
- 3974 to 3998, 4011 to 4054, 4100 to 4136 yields -4.8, 7.18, 8.22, 7.78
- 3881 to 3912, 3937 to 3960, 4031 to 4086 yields -0.2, 5.97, 6.69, 8.01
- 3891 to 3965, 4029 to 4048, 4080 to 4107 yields -2.2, 6.11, 8.12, 7.87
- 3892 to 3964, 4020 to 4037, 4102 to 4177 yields -2.3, 6.13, 8.01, 8.07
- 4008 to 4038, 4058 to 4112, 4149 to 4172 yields 3.6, 8.18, 7.85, 8.68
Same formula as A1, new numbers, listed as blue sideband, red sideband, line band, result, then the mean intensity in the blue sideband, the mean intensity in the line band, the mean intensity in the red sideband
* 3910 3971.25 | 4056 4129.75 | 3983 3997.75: -0.15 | 5.97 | 7.55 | 7.85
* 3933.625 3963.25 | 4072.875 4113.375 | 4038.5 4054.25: -0.14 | 6.3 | 8.3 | 7.78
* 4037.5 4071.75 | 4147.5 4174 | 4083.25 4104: 0.04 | 8.13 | 8.02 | 8.61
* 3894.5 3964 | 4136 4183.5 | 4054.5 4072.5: -0.07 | 6.16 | 7.9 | 8.32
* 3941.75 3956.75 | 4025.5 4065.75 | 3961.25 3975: 0.42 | 6.85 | 4.8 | 8.08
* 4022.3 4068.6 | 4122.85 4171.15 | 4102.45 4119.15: 0.11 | 8.09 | 7.44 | 8.32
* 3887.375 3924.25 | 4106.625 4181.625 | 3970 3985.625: 0.09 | 6.32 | 6.32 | 8.13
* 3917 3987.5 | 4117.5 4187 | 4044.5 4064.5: -0.11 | 6.01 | 7.94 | 8.25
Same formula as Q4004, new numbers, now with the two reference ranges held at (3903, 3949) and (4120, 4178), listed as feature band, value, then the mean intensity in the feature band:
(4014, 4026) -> -0.18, 8.22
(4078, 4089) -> -0.10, 8.32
